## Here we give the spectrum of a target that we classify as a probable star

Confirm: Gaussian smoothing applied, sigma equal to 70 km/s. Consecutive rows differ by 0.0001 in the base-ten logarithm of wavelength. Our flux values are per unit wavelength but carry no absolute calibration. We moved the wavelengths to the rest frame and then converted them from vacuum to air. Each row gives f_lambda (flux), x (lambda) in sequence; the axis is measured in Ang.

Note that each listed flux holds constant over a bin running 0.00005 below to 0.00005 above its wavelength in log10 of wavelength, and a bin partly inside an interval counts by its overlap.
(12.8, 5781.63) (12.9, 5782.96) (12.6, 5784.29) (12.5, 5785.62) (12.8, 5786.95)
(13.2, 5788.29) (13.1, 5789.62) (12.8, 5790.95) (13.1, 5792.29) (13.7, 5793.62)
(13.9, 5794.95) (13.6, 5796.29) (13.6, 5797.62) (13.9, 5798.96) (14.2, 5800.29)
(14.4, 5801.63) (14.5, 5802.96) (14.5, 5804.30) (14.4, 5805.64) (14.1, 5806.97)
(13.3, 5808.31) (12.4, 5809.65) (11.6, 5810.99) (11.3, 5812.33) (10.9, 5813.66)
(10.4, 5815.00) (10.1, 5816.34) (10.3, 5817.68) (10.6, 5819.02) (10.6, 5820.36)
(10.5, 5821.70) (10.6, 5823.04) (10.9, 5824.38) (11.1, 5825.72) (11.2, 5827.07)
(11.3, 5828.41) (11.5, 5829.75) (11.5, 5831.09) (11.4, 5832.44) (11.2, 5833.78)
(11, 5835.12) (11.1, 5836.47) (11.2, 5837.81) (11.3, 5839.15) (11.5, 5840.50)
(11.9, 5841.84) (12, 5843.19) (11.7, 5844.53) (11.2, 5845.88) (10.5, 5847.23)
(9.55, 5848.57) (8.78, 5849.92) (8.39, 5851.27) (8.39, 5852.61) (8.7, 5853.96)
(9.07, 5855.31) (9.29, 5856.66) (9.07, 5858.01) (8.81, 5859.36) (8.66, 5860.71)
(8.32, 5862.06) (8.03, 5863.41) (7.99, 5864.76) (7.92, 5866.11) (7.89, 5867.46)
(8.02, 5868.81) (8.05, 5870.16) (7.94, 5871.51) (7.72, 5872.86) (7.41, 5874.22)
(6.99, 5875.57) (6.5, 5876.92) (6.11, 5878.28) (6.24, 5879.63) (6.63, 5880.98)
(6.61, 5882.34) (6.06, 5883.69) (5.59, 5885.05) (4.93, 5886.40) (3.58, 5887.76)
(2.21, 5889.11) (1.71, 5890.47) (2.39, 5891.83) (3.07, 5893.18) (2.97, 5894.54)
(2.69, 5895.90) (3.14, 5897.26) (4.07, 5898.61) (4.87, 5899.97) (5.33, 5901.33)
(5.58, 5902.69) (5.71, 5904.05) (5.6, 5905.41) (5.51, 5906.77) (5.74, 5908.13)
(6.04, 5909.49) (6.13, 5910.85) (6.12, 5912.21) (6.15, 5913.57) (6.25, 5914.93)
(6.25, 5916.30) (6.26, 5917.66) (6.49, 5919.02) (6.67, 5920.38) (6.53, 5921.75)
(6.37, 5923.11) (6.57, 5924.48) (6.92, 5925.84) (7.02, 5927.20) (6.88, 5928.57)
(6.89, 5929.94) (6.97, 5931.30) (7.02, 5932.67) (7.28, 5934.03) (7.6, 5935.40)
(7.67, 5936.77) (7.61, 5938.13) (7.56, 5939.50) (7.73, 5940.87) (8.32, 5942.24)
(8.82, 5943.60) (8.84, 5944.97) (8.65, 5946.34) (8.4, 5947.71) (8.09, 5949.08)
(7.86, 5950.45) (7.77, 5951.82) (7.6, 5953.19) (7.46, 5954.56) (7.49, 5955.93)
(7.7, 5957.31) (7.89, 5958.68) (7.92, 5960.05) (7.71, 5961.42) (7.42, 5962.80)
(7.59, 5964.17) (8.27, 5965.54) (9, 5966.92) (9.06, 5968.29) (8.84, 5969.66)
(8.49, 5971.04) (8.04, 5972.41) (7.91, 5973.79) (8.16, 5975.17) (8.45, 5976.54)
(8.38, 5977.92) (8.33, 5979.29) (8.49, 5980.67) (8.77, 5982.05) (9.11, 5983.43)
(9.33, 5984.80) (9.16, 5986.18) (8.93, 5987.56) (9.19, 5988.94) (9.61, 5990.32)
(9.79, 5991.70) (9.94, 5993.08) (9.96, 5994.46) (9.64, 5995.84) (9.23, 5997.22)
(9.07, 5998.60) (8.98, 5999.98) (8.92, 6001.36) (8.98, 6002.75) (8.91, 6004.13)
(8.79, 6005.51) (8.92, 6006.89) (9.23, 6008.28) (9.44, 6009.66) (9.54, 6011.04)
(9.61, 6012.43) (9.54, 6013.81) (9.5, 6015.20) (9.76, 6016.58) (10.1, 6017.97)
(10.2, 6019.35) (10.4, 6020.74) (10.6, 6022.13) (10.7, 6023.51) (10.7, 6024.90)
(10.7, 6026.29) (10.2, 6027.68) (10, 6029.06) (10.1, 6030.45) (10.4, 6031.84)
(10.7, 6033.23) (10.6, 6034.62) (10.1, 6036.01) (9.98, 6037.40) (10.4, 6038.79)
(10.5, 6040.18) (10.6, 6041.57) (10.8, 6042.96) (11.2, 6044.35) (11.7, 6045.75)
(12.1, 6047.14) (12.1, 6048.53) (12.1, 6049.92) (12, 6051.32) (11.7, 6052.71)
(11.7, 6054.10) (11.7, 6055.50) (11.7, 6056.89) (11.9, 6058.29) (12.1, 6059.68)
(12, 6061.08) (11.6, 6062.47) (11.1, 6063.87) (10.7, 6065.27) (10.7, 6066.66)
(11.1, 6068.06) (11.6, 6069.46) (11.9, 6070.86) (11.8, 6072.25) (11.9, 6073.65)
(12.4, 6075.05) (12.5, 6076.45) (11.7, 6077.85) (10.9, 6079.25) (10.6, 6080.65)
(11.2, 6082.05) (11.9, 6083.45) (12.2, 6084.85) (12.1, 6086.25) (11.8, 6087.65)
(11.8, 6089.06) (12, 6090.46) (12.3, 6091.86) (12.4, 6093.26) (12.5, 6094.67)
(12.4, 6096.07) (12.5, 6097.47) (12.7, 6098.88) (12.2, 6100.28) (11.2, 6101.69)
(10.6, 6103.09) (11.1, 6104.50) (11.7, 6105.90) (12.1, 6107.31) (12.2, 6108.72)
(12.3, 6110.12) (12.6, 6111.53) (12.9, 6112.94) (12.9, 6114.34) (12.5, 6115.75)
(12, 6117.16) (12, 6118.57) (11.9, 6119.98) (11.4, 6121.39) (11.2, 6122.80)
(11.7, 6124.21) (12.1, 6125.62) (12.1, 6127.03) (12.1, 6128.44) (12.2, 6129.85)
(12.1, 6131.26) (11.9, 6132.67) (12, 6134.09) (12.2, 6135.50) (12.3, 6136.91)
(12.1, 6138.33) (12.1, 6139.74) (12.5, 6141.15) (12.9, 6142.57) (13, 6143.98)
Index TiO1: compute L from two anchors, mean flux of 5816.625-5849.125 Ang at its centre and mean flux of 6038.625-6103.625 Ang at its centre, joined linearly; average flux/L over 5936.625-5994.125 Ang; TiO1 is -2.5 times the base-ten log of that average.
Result 0.335 mag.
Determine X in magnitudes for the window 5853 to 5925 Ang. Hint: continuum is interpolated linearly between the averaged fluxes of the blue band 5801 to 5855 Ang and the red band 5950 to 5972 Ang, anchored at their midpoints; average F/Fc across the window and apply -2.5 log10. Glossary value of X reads 0.499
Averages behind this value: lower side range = 11.3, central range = 6.2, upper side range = 8.01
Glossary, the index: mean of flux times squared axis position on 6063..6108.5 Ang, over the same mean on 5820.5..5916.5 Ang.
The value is 1.63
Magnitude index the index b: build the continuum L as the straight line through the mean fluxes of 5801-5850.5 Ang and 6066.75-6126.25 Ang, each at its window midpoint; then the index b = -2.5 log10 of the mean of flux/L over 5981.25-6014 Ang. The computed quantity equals 0.259 mag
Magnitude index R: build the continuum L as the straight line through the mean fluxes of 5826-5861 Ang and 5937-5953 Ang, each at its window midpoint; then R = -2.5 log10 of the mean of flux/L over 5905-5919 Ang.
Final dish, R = 0.42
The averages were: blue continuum 10.4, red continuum 8.12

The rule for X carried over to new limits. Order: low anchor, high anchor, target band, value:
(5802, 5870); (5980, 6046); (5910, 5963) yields 0.357 mag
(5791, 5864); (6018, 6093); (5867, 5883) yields 0.493 mag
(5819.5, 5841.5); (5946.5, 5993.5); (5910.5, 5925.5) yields 0.426 mag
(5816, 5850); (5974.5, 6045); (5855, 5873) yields 0.276 mag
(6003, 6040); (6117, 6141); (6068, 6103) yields -0.069 mag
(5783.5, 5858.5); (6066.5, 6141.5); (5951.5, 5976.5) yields 0.418 mag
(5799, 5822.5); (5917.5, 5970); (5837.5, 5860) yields 0.094 mag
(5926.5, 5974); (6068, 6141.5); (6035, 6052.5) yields -0.079 mag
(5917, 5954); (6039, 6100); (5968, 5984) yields 0.030 mag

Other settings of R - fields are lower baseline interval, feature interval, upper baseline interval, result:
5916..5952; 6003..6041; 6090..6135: -0.032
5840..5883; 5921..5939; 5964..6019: 0.249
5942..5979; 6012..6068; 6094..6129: -0.068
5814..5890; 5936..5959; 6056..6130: 0.262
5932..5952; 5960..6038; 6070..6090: 0.027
